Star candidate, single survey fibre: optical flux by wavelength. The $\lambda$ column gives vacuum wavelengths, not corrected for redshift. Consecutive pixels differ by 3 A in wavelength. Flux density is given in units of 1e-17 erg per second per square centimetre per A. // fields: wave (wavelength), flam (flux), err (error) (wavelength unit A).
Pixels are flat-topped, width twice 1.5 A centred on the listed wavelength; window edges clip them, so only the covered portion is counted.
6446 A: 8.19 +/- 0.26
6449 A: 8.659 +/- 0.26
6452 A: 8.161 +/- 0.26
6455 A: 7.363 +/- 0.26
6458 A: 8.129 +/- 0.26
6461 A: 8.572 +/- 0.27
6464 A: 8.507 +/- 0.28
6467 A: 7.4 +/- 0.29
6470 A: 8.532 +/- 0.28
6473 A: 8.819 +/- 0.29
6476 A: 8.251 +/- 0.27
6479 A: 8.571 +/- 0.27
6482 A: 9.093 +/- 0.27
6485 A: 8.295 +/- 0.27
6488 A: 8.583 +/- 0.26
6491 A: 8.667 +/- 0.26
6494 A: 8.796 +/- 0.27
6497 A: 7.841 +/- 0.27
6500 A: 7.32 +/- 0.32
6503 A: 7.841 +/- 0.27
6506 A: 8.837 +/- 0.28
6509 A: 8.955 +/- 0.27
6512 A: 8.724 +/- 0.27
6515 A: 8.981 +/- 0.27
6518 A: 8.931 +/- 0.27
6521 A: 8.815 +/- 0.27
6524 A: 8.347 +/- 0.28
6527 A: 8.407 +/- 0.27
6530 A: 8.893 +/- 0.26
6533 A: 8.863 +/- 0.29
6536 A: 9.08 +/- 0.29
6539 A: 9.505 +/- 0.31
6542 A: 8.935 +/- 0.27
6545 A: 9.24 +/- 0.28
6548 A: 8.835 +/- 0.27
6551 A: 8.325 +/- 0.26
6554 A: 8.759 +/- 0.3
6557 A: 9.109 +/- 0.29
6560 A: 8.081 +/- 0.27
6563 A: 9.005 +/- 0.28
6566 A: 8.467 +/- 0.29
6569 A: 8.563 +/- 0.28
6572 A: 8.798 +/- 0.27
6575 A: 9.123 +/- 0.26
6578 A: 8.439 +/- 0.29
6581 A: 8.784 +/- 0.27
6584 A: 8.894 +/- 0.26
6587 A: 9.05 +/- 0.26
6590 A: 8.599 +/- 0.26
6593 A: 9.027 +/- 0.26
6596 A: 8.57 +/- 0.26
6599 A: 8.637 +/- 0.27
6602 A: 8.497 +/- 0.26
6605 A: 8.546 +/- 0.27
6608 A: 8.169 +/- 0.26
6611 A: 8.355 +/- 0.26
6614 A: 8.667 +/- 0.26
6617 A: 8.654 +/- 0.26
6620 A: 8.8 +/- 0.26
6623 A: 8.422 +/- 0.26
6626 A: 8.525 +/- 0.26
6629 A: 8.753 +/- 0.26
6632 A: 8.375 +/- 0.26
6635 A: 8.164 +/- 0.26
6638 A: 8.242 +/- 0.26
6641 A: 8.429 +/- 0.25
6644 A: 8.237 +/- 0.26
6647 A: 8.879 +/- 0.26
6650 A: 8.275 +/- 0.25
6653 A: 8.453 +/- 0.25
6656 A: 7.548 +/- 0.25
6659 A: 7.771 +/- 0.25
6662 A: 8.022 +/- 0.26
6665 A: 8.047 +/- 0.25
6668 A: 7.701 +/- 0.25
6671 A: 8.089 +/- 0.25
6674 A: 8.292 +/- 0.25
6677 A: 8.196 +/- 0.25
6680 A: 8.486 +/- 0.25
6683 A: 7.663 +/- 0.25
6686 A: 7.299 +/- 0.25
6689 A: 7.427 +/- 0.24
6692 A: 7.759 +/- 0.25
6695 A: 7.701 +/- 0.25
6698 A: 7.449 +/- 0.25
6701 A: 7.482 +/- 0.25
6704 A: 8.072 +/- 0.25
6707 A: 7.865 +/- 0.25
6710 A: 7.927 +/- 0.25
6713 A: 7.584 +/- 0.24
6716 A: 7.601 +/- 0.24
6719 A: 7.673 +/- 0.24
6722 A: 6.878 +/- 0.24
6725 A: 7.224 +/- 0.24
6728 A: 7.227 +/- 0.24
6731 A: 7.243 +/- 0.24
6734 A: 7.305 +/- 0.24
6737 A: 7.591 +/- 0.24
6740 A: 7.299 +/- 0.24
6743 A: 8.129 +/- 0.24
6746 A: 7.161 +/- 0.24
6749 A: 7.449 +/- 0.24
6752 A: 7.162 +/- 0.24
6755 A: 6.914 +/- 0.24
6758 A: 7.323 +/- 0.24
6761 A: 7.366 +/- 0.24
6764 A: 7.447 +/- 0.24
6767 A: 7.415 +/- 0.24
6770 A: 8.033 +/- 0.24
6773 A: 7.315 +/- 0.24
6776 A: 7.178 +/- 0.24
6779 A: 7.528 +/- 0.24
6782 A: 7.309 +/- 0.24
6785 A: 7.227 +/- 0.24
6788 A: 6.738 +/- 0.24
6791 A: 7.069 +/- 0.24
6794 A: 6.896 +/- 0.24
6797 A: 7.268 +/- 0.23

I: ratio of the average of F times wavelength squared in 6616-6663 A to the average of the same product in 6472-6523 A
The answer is 1.02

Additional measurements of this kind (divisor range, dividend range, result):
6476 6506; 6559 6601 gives 1.07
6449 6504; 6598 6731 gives 1.03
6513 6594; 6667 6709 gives 0.92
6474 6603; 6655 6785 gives 0.92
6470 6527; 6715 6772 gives 0.93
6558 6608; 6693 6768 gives 0.90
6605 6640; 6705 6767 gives 0.91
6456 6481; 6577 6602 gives 1.09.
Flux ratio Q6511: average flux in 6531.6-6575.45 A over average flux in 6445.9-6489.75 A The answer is 1.06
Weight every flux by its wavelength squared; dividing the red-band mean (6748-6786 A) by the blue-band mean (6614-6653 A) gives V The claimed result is 0.90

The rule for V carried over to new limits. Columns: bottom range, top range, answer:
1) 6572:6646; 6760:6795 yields 0.89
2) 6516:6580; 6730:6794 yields 0.89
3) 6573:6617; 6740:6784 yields 0.90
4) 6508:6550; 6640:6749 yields 0.92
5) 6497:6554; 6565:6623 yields 1.02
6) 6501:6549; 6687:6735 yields 0.90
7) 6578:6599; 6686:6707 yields 0.90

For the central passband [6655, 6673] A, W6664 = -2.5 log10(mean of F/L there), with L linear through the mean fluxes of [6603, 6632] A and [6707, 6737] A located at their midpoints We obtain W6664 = 0.02 mag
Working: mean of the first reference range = 8.53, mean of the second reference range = 7.44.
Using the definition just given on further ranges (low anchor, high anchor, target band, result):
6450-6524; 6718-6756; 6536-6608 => -0.09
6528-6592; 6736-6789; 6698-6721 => 0.01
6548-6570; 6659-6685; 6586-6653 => -0.03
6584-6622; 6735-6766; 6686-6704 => 0.04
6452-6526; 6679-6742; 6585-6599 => -0.10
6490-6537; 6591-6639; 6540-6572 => -0.02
